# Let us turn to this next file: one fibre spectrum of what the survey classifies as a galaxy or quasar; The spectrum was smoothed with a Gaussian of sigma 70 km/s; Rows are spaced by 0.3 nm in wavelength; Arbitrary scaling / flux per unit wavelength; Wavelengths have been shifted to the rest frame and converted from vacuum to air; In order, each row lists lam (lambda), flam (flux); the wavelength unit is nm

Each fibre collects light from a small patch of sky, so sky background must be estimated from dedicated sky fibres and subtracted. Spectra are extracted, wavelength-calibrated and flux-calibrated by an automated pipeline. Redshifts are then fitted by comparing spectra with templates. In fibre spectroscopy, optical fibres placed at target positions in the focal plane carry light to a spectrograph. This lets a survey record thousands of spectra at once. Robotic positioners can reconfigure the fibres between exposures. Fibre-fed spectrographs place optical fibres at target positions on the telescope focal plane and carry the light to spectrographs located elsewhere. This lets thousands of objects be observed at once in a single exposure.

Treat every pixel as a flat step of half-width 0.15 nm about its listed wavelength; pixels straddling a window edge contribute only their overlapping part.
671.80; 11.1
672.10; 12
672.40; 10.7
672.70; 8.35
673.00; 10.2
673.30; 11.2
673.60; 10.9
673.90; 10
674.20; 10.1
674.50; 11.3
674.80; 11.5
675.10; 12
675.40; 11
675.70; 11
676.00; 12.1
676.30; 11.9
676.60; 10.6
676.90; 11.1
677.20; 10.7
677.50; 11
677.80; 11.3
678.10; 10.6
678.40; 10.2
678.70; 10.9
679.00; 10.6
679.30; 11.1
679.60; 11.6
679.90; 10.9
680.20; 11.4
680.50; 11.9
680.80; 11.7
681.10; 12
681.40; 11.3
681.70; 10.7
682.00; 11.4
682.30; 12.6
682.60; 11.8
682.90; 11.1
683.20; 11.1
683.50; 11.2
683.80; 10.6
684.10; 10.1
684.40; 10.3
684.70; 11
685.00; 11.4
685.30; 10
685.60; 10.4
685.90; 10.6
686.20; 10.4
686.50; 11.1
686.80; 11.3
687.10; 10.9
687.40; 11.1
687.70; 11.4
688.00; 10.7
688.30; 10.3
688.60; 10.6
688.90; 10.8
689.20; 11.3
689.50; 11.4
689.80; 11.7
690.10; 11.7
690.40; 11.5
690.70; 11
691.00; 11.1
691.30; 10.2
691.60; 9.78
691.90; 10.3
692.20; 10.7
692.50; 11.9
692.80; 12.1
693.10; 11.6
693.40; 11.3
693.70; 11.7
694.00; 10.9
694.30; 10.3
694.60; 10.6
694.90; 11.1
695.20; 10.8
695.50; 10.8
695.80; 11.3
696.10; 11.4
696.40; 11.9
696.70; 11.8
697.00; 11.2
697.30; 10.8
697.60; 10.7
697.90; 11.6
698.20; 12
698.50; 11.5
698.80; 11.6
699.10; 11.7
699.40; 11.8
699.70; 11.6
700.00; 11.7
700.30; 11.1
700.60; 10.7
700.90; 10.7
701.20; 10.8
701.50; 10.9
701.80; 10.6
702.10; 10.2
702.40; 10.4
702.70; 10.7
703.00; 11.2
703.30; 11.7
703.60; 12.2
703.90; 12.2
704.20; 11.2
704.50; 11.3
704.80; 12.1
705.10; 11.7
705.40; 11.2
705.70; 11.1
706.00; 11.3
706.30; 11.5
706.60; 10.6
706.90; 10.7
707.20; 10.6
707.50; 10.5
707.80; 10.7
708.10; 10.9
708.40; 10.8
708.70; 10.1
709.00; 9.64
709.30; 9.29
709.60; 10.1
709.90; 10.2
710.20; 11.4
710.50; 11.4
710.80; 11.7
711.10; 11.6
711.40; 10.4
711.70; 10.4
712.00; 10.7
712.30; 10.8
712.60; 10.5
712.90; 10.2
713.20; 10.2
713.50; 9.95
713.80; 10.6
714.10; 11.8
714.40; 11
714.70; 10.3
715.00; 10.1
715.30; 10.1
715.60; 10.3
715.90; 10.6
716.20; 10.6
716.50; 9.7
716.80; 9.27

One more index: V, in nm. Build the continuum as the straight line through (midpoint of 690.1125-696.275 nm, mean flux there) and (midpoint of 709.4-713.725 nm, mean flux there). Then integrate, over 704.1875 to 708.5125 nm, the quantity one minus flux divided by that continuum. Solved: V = -0.123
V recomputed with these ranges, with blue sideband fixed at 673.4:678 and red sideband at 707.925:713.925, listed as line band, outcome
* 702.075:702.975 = 0.01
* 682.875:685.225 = 0.03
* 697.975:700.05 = -0.19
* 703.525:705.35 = -0.19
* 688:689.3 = 0.02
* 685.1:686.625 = 0.06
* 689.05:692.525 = -0.05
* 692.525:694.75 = -0.09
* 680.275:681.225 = -0.07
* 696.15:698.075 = -0.10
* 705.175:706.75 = -0.08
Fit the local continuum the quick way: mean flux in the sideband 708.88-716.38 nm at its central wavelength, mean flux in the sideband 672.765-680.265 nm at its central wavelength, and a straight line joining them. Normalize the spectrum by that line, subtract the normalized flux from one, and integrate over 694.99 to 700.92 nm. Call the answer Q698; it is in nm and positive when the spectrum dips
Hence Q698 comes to -0.34 nm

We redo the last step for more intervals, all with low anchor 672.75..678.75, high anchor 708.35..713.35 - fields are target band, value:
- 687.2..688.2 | -0.020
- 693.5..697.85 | -0.158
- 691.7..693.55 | -0.090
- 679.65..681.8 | -0.110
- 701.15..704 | -0.118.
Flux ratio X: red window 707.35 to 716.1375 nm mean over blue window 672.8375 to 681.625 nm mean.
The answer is 1.0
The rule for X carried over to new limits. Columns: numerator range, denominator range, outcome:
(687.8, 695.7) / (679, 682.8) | 0.96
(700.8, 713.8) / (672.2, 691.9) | 0.99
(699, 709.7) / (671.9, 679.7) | 1.01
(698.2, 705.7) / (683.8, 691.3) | 1.04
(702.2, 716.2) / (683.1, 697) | 0.98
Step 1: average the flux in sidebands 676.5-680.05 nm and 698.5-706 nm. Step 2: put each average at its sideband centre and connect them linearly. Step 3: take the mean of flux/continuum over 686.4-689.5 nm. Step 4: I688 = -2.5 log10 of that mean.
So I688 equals 0.01 mag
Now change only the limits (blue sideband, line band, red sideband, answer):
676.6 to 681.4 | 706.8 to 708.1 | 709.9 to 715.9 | 0.01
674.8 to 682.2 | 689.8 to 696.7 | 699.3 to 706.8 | 0.01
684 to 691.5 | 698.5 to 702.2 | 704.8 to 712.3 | -0.03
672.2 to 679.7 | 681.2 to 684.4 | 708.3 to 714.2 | -0.03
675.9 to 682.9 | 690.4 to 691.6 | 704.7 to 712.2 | 0.04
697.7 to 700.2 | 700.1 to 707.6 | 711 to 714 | 0.01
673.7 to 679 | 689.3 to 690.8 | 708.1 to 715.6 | -0.06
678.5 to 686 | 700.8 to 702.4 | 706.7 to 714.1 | 0.01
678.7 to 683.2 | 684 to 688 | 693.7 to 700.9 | 0.06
